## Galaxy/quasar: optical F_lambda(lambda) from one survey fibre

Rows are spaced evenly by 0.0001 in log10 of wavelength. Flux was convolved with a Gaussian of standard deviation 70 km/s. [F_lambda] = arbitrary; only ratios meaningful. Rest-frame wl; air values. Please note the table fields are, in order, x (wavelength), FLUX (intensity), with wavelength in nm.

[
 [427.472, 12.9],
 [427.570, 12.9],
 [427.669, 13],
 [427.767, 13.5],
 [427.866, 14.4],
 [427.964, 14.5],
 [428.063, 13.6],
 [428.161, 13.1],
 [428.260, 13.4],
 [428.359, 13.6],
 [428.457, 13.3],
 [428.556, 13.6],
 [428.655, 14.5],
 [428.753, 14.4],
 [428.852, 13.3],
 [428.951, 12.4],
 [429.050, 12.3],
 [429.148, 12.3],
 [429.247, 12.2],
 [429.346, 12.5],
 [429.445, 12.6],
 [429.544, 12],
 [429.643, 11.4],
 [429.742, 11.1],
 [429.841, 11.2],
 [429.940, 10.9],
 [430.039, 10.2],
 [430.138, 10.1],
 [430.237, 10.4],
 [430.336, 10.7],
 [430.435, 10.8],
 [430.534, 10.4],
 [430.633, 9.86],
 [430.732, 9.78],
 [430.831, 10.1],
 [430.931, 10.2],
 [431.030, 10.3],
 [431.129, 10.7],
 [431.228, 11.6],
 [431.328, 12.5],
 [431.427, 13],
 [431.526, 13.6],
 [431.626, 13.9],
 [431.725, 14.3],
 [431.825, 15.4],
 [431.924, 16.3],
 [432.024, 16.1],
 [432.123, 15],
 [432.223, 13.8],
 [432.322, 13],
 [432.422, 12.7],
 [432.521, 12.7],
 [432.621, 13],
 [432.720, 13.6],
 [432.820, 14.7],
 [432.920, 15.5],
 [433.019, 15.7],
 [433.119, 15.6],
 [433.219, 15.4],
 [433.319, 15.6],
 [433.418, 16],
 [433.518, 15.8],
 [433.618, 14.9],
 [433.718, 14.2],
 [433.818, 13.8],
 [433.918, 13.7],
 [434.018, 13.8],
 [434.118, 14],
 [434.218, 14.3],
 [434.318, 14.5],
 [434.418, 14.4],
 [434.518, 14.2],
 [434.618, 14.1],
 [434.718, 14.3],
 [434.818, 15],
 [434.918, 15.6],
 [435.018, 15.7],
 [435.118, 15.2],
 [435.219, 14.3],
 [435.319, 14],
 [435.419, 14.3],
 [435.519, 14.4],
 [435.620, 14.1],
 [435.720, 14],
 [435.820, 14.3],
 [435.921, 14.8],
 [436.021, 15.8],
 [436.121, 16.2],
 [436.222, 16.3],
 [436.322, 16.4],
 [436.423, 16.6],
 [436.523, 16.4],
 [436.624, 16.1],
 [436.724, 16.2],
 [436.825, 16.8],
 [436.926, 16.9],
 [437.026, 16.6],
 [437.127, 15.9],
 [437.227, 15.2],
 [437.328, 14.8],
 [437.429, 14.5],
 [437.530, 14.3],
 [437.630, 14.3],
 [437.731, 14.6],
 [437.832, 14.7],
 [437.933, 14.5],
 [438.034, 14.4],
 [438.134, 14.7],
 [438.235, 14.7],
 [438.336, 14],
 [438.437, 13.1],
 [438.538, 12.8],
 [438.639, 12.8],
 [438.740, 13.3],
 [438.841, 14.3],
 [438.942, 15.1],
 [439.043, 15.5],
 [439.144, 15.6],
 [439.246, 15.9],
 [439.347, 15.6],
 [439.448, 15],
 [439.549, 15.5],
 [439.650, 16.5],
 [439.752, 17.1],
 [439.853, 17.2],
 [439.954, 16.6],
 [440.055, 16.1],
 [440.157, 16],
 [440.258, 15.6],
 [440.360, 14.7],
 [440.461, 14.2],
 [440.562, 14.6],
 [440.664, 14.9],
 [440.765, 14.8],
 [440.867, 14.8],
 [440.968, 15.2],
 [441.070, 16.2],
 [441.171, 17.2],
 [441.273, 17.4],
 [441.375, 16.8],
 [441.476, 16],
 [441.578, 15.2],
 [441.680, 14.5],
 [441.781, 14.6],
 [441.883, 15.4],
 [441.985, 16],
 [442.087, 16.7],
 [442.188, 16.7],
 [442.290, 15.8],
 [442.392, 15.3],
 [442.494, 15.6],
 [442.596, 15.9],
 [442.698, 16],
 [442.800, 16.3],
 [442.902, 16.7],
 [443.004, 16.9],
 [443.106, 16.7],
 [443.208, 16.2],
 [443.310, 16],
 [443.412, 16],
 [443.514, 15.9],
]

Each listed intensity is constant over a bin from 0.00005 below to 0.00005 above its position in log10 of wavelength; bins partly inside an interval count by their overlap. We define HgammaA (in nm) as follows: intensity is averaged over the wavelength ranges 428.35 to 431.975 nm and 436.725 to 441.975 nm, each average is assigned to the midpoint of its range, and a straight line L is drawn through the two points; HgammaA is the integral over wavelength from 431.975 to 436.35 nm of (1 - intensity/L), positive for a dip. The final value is -0.387 nm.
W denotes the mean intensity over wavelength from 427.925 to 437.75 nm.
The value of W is 13.8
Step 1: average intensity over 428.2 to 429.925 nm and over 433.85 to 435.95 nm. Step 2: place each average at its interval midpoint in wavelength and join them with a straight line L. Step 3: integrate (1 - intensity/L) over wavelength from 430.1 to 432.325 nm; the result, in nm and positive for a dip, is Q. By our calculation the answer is 0.18 nm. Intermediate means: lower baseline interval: 12.7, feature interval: 12.3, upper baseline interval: 14.4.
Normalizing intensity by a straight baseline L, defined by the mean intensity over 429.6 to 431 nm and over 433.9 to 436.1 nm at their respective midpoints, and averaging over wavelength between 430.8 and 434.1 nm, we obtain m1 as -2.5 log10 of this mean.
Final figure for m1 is -0.124 mag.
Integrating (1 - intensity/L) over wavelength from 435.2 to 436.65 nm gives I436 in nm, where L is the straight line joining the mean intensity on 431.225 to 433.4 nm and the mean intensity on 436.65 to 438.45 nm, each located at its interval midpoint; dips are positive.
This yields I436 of -0.04 nm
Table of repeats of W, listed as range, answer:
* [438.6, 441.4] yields 15.5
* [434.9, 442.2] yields 15.3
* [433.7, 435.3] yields 14.4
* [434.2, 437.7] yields 15.2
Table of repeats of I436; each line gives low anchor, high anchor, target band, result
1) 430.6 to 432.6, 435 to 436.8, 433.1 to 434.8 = -0.06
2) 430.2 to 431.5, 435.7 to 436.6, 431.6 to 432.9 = -0.23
